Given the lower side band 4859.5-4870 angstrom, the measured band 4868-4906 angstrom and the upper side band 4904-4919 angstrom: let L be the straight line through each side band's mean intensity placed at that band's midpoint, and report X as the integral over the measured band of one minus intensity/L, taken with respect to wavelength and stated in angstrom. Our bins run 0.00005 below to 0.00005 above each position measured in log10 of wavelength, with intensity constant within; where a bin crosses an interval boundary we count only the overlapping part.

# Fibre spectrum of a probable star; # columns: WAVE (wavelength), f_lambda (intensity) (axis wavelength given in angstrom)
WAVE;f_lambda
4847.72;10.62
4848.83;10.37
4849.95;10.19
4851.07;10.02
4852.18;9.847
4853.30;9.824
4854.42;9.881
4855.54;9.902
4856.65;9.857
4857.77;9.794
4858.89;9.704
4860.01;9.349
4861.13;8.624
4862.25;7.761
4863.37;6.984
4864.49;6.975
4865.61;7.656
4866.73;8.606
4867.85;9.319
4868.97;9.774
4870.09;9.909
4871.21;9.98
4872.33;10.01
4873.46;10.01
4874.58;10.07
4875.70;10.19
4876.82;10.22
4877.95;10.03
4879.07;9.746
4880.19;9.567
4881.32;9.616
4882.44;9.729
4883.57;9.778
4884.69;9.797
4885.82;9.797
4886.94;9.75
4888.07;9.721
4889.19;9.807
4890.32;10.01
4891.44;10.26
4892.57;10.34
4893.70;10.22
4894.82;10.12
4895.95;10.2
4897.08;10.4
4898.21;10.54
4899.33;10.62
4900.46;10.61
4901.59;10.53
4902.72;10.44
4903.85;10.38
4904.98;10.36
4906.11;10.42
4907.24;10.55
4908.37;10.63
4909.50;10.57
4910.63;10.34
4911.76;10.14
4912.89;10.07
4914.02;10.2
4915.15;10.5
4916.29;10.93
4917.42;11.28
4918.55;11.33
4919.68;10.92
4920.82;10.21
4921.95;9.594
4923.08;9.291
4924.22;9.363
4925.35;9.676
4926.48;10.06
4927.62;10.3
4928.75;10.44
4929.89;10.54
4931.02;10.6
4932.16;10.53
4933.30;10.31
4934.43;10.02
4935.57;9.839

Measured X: -2.7 angstrom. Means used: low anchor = 8.41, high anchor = 10.6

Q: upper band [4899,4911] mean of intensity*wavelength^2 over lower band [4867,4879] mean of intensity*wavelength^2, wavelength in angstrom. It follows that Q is 1.1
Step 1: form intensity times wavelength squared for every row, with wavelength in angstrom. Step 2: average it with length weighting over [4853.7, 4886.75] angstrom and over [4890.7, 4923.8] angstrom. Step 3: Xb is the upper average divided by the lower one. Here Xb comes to 1.1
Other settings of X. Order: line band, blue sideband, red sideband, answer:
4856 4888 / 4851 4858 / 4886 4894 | 1.78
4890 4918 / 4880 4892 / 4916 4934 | -1.06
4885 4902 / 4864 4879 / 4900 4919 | -0.16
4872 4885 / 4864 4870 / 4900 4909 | -1.03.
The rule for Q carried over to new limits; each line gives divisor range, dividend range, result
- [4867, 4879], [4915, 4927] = 1.06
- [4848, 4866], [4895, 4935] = 1.15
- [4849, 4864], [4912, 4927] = 1.12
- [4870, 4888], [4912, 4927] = 1.06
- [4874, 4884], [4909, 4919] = 1.09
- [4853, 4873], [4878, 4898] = 1.10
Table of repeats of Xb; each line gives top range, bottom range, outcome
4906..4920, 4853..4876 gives 1.17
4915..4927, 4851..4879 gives 1.12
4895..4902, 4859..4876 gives 1.17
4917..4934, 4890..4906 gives 1.00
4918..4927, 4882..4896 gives 1.02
